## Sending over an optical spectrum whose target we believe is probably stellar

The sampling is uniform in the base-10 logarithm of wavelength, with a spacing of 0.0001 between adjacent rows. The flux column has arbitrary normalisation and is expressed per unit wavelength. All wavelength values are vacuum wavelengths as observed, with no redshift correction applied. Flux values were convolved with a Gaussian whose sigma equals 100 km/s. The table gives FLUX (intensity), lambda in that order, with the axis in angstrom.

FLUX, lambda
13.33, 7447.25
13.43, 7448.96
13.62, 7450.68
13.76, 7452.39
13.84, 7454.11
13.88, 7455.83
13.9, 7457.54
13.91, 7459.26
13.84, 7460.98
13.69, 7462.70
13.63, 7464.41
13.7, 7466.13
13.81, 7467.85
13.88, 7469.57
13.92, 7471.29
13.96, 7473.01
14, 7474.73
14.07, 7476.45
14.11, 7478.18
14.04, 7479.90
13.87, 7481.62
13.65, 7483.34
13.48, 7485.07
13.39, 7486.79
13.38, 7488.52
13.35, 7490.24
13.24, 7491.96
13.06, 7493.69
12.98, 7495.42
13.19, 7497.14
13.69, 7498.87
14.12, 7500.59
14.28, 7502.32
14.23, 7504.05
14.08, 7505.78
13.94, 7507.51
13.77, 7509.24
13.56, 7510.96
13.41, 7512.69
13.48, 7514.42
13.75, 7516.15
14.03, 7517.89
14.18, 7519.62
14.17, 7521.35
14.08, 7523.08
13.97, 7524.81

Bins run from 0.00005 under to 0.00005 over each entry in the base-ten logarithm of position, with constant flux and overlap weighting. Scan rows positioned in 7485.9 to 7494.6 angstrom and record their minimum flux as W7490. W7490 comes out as 13.06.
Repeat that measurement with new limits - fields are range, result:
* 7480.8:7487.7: 13.39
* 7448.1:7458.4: 13.43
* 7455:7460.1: 13.88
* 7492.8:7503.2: 12.98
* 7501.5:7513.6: 13.41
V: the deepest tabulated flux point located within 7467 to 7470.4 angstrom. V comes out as 13.81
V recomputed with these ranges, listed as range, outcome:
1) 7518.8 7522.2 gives 14.17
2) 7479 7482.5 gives 13.87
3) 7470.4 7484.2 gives 13.65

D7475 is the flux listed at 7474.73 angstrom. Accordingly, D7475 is 14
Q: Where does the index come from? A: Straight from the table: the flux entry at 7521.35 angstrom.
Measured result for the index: 14.17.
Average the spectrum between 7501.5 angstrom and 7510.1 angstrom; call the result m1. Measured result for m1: 14.1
